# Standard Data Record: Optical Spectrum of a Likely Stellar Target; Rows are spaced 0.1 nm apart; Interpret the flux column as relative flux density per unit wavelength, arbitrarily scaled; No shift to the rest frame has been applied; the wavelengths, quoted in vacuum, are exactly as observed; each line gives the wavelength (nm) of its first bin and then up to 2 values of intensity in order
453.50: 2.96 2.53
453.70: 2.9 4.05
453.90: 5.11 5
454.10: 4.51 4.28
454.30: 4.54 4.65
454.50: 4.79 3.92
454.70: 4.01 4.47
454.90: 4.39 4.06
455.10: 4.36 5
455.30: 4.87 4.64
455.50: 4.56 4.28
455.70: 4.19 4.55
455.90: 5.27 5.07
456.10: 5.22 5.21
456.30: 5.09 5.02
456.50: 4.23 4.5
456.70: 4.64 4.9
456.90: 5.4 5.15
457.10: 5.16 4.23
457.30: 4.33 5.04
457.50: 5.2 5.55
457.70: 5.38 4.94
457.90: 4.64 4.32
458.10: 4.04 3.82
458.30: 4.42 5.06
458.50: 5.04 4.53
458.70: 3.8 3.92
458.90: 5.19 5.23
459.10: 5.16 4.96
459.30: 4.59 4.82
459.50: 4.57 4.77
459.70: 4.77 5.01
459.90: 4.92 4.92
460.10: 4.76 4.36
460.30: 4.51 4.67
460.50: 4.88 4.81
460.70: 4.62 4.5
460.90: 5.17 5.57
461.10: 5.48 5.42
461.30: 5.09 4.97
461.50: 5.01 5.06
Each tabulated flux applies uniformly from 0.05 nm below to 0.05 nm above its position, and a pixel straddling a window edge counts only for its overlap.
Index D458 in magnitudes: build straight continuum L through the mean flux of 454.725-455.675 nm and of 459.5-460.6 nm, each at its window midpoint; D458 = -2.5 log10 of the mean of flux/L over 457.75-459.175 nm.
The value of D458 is 0.02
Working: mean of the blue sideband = 4.49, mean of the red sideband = 4.75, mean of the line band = 4.59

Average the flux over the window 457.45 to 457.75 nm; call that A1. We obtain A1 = 5.38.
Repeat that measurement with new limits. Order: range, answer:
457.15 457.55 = 4.7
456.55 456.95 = 4.86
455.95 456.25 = 5.17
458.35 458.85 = 4.47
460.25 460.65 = 4.72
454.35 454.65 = 4.45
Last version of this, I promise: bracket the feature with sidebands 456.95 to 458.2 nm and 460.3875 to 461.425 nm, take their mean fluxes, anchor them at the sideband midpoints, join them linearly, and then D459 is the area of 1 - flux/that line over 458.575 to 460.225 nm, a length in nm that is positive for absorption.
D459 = 0.06 nm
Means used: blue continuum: 4.79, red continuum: 5.03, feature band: 4.73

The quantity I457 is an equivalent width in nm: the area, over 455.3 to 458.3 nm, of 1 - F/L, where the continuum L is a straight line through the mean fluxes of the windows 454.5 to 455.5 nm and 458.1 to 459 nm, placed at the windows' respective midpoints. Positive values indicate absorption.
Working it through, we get -0.21 nm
